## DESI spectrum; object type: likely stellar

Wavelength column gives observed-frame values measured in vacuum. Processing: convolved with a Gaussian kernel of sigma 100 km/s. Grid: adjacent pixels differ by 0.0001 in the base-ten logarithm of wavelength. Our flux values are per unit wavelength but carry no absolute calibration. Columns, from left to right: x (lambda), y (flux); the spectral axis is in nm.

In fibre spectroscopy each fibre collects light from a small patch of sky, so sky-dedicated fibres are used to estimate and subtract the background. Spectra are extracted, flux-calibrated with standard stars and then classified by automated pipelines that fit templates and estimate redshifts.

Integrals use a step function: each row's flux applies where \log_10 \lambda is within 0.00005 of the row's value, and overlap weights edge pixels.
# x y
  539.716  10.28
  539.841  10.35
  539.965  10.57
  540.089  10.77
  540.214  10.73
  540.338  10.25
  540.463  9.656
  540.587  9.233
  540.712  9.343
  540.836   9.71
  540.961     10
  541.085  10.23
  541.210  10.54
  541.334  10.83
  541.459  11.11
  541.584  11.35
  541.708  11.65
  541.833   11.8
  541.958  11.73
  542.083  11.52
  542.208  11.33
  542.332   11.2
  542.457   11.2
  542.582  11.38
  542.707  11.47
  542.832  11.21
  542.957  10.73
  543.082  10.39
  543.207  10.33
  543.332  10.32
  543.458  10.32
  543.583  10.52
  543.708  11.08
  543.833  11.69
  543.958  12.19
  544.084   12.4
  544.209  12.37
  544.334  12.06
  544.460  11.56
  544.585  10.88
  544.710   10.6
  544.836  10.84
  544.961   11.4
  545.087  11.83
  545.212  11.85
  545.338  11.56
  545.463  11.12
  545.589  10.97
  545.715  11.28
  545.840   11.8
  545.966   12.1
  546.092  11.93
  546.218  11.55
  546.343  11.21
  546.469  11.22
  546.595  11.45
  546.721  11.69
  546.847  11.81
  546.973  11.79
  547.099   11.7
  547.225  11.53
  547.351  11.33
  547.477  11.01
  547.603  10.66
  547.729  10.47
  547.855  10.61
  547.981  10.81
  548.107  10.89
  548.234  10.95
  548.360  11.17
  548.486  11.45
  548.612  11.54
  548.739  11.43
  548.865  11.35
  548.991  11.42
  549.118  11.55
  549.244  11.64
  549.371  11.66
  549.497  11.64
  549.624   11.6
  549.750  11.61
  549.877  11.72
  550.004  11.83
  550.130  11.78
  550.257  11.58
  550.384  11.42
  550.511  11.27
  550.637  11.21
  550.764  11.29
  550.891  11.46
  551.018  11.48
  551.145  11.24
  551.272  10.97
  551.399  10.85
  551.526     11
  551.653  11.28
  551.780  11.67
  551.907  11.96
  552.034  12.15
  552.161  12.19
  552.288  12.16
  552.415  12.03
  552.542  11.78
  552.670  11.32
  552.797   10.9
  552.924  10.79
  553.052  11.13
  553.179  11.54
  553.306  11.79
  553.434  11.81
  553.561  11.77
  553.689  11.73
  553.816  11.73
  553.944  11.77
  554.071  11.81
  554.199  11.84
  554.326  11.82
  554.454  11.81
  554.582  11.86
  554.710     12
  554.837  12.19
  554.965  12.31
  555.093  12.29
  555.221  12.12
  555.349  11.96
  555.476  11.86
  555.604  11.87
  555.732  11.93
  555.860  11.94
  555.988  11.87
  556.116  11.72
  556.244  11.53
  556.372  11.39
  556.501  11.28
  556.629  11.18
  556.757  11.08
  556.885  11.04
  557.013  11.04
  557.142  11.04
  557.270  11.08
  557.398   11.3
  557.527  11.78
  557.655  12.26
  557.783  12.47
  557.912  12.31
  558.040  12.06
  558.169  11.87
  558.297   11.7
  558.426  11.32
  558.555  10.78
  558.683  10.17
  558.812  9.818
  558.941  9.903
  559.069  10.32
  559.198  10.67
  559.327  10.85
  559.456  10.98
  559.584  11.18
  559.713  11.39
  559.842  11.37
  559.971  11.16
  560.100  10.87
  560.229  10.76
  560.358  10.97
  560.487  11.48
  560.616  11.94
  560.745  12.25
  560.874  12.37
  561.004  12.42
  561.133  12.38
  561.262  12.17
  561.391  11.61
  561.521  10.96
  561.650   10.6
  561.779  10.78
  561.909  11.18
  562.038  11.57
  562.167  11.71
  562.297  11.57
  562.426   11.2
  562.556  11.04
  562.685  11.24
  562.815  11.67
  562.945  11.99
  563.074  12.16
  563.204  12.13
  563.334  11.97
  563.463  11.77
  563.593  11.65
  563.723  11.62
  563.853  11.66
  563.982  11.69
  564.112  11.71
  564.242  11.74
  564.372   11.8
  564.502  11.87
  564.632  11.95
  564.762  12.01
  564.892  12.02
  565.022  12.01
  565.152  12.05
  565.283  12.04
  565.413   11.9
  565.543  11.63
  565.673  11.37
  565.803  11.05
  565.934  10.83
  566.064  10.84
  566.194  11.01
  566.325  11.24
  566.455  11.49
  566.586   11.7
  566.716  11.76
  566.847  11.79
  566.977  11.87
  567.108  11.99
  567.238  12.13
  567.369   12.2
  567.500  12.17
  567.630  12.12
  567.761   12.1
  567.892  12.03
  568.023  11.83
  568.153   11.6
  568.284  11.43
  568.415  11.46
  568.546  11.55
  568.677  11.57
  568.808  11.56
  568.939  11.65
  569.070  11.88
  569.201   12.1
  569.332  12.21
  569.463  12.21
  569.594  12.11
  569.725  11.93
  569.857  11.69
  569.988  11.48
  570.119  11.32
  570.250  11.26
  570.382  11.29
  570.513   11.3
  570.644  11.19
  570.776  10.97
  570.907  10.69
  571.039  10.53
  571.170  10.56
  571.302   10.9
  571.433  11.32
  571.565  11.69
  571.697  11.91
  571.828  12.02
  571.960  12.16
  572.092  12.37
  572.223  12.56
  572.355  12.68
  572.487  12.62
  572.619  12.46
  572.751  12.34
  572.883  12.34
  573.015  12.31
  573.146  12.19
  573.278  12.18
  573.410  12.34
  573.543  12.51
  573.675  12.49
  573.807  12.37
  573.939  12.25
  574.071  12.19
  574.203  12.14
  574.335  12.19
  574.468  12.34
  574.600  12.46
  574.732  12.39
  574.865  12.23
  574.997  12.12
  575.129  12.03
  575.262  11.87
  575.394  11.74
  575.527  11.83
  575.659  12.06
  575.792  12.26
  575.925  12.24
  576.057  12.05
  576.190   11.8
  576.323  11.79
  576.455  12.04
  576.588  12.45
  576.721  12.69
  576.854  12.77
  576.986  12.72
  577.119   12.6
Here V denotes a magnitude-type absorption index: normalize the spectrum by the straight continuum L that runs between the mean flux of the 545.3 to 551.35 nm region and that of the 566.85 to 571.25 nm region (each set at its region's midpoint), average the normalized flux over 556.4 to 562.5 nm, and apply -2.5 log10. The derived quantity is 0.02 mag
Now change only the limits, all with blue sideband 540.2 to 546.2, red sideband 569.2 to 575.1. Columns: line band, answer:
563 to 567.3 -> 0.001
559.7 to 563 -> 0.012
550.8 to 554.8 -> -0.023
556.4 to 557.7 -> 0.019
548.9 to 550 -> -0.032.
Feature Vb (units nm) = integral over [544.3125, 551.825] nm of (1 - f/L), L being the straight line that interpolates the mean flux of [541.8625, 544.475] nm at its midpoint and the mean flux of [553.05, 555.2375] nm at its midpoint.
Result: 0.11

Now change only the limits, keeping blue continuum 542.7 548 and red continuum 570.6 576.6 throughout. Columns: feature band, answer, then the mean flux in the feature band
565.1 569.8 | 0.046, 11.7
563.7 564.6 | 0.002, 11.7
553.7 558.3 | -0.076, 11.8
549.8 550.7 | -0.010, 11.5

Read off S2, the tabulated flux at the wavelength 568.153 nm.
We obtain 11.6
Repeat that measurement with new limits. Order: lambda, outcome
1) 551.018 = 11.48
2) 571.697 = 11.91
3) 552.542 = 11.78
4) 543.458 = 10.32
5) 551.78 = 11.67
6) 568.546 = 11.55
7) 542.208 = 11.33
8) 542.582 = 11.38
